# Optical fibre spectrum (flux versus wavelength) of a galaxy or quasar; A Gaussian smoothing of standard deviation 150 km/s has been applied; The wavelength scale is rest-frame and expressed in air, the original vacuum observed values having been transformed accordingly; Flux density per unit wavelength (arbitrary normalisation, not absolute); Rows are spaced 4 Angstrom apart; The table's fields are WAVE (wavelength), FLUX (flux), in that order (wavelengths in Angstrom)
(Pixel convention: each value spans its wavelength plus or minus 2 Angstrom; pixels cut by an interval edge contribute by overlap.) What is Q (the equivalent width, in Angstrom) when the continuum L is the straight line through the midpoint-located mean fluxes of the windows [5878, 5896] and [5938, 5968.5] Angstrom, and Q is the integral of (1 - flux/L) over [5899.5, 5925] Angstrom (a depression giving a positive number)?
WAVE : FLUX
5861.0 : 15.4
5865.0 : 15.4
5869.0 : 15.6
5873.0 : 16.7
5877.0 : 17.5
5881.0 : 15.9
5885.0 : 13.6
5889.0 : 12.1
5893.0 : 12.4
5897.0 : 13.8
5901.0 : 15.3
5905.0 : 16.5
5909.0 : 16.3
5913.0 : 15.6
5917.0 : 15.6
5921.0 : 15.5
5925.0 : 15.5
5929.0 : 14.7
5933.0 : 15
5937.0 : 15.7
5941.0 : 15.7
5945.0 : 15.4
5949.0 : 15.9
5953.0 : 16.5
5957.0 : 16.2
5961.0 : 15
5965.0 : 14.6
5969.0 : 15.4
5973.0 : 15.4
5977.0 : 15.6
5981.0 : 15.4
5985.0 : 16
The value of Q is -2.36 Angstrom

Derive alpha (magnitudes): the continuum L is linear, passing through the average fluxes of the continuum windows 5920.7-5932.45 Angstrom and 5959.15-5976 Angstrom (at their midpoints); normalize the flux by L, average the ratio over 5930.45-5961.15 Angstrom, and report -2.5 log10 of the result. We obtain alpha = -0.04 mag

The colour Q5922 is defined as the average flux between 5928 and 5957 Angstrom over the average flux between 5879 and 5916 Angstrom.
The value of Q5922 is 1.07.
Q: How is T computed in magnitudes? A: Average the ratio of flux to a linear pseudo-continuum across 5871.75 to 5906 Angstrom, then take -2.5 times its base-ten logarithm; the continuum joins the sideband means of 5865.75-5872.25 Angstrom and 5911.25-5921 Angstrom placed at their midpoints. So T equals 0.07 mag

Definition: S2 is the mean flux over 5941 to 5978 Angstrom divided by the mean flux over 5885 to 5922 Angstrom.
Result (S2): 1.1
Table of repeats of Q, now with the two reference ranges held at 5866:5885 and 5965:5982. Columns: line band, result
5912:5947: 0.6 Angstrom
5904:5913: -0.2 Angstrom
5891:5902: 1.5 Angstrom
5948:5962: -0.4 Angstrom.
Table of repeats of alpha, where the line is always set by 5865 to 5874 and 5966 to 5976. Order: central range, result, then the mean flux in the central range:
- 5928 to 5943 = 0.02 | 15.3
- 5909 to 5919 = 0.00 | 15.7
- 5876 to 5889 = 0.06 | 15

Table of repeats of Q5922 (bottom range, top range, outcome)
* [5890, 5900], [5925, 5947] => 1.16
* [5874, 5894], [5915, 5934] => 1.05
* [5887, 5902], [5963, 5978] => 1.15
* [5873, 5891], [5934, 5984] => 1.04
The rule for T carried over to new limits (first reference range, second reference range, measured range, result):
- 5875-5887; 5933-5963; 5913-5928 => 0.015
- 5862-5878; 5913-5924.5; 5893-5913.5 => 0.039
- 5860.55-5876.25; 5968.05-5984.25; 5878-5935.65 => 0.063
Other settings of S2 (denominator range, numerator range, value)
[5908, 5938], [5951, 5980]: 1.00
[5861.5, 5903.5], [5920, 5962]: 1.05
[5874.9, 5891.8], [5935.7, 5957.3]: 1.08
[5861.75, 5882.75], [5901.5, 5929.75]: 0.97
